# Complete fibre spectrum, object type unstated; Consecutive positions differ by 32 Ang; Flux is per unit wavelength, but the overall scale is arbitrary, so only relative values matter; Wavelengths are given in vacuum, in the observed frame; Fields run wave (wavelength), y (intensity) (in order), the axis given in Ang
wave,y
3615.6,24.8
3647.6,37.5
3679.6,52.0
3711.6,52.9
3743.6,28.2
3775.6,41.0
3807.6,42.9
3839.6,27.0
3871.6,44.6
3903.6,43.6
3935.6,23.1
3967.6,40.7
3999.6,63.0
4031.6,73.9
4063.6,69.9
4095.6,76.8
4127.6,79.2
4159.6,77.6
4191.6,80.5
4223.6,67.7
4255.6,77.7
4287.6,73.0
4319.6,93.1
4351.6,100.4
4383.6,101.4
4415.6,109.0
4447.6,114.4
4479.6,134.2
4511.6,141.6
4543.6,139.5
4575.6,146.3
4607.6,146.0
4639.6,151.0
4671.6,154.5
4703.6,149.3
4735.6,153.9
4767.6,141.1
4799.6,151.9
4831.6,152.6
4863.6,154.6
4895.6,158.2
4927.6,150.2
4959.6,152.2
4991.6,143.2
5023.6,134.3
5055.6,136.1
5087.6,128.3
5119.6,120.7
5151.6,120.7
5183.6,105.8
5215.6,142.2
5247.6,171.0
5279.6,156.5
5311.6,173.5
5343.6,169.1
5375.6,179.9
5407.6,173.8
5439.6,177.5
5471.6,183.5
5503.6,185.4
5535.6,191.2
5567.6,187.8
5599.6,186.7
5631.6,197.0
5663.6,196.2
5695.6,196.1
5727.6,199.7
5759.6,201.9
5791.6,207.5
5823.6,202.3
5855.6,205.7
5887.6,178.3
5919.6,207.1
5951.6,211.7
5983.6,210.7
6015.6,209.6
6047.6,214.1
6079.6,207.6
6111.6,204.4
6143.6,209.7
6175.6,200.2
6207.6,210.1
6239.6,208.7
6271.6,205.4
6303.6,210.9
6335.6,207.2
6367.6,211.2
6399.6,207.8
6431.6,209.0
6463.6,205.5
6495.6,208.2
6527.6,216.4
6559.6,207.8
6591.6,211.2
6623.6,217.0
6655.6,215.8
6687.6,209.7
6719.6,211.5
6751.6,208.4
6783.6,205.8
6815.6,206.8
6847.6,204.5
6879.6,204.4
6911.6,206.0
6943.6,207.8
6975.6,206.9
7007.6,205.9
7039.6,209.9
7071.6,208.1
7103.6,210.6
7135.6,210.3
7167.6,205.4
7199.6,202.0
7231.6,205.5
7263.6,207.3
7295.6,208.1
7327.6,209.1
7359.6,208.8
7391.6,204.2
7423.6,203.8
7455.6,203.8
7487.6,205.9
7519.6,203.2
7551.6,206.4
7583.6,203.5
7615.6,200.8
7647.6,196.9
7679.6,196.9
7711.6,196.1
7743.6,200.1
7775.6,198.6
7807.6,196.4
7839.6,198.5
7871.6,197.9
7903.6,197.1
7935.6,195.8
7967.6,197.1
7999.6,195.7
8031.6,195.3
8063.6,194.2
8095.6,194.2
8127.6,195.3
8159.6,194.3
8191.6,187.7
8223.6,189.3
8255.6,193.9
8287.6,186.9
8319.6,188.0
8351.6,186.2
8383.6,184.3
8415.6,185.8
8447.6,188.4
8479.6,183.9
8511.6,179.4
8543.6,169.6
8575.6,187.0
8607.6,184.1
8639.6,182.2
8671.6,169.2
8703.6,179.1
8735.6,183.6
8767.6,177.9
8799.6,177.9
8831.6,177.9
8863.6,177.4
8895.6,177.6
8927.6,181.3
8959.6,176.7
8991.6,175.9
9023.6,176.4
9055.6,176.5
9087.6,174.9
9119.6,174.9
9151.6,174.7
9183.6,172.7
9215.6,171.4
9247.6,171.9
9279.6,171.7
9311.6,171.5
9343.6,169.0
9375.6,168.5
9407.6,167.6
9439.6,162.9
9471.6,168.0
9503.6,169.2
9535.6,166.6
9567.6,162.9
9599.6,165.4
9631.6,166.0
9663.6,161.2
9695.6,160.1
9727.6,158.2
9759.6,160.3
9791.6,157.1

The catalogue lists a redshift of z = 0.000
